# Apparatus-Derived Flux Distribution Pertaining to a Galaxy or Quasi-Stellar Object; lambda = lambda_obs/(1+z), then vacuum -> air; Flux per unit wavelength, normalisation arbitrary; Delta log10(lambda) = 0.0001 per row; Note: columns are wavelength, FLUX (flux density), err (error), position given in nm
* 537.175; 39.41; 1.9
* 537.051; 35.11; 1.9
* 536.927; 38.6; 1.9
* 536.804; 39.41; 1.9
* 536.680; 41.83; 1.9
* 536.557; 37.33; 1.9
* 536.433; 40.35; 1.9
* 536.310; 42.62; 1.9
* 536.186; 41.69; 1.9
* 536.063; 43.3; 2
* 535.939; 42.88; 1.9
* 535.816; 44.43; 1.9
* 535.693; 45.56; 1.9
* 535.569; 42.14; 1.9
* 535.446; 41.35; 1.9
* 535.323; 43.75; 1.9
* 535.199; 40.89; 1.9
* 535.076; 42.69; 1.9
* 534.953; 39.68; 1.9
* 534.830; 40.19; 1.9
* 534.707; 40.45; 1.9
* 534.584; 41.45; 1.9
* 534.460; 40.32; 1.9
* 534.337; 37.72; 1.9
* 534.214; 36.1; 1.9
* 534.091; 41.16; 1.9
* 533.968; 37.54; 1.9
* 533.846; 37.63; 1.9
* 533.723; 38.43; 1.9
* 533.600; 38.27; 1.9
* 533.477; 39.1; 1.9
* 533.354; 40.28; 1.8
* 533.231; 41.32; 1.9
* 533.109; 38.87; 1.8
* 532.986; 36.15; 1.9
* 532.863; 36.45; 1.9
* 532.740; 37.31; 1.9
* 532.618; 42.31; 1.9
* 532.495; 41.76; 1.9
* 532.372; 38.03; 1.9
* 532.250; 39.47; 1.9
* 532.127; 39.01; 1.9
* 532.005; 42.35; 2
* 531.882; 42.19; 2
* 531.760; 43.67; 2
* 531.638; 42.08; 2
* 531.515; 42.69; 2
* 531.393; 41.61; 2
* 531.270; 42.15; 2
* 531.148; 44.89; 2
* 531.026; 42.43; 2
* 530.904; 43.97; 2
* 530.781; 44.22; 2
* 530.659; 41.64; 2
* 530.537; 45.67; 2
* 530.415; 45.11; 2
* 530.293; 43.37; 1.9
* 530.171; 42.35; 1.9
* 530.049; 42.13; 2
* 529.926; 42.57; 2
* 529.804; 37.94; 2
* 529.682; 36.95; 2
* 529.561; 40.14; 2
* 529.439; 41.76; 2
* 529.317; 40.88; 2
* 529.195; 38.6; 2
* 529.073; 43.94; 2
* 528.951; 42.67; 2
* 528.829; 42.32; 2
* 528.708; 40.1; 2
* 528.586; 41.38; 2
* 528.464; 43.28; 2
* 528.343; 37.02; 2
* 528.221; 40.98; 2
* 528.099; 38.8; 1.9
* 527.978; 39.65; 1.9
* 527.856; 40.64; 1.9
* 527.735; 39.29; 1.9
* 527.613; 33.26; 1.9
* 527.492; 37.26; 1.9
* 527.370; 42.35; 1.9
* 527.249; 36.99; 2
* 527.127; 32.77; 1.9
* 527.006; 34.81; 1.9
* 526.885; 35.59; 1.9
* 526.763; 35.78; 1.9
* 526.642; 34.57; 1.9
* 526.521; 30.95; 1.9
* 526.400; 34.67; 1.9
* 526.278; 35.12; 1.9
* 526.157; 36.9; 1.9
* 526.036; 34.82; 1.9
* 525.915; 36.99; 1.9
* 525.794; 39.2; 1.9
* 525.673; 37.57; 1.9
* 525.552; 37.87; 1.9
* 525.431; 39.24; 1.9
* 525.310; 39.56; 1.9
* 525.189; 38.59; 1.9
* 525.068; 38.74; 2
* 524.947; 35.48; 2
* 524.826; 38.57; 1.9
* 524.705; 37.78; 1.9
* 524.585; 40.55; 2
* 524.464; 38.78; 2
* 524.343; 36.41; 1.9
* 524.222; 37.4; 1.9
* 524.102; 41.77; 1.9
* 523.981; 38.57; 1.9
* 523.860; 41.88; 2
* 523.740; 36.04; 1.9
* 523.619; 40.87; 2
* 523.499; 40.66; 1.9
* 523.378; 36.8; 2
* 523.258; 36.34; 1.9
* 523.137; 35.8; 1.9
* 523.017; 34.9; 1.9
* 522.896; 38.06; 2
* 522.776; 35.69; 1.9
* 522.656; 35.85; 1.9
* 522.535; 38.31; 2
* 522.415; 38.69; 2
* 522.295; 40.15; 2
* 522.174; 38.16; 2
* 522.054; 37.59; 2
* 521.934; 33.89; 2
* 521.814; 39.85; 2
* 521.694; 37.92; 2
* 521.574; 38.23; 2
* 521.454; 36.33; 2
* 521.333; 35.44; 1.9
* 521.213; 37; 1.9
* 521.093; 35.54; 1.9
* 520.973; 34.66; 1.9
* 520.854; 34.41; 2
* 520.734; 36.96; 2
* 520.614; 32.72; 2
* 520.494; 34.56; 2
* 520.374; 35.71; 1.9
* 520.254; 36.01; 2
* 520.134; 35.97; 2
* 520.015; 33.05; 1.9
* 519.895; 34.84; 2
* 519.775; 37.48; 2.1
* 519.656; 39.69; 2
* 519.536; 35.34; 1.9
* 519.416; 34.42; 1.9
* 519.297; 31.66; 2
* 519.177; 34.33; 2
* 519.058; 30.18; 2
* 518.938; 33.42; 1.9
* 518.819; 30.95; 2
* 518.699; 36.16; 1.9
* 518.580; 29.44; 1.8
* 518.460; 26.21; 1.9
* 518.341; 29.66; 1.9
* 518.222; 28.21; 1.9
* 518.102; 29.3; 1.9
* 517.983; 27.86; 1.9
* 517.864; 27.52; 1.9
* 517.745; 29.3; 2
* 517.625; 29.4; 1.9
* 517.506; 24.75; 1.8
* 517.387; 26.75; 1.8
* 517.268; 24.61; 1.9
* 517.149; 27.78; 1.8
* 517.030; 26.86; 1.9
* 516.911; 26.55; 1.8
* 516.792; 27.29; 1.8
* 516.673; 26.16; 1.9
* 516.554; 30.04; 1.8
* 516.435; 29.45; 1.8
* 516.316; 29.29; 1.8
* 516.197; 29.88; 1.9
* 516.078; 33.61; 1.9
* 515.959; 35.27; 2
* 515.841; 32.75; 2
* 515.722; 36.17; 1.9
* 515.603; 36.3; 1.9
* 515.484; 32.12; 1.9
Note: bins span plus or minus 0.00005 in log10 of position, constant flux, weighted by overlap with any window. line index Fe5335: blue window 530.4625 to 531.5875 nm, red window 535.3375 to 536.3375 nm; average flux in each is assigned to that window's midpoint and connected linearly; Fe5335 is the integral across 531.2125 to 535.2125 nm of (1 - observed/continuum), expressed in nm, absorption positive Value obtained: 0.296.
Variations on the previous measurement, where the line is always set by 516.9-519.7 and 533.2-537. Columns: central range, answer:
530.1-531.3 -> -0.18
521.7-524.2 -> -0.38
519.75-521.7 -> -0.25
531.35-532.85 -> -0.09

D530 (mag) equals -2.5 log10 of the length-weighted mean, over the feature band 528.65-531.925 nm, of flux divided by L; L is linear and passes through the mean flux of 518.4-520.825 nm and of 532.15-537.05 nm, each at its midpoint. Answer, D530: -0.10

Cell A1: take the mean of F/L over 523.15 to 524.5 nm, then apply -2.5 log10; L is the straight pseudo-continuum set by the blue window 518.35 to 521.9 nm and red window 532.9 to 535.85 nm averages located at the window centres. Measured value -0.07 mag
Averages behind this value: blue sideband 34.7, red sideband 40.2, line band 38.6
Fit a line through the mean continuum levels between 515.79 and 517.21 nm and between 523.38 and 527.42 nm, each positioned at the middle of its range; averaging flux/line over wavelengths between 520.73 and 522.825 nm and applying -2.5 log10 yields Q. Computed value -0.08 mag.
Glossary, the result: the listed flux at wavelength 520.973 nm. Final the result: 34.66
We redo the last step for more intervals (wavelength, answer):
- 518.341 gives 29.66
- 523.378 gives 36.8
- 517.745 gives 29.3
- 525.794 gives 39.2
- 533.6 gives 38.27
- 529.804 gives 37.94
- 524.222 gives 37.4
